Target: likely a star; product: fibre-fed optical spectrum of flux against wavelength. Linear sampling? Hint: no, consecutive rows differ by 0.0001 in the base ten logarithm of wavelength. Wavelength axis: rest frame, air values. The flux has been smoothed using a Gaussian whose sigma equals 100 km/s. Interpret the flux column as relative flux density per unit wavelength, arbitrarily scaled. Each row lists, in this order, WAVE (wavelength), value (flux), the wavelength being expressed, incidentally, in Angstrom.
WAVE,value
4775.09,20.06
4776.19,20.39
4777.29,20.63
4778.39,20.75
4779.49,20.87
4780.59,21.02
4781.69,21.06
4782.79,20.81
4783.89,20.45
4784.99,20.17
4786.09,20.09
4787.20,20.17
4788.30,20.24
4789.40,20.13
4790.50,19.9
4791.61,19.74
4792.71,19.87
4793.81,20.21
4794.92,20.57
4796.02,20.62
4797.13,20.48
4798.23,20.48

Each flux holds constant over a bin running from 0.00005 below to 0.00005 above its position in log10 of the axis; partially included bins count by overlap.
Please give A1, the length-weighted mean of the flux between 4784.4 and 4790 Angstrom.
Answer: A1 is 20.2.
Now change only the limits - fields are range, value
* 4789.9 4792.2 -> 19.8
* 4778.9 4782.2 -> 21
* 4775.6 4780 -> 20.7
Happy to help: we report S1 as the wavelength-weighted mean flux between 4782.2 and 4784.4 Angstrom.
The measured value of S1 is 20.7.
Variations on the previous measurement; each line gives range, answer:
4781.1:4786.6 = 20.5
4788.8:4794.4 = 20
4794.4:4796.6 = 20.6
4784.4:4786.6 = 20.2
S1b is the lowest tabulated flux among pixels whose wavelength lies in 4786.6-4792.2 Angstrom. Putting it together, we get 19.74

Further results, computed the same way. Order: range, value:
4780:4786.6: 20.09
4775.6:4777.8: 20.39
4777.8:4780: 20.75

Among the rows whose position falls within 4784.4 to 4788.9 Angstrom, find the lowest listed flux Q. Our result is 20.09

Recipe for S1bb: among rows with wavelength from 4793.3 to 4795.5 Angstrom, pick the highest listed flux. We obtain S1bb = 20.57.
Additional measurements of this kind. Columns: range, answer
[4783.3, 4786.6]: 20.45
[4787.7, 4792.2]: 20.24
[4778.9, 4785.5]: 21.06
